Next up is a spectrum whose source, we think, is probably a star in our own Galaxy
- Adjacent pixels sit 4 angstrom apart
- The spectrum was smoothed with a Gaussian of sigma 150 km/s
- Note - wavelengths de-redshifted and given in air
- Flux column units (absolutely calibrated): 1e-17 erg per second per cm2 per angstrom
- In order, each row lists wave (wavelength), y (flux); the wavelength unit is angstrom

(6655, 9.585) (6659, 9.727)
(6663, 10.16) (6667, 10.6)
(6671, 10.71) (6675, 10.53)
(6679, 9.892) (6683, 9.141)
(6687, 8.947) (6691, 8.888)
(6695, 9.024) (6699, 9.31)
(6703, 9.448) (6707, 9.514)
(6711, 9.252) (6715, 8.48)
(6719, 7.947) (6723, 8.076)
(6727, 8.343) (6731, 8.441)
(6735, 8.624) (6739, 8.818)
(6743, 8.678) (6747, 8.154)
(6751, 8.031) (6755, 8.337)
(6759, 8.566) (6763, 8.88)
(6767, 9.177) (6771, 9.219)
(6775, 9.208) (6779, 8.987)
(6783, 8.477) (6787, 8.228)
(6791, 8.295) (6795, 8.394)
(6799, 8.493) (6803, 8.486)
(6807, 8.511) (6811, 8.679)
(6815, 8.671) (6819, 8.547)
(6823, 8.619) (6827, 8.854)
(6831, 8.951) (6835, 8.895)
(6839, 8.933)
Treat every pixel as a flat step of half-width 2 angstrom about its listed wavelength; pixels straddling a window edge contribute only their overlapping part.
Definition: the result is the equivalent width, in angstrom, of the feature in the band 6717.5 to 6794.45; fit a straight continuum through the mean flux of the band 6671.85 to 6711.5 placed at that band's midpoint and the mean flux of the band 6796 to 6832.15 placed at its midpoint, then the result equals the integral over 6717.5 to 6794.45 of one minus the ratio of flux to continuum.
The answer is 3.9 angstrom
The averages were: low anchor 9.44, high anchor 8.63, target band 8.55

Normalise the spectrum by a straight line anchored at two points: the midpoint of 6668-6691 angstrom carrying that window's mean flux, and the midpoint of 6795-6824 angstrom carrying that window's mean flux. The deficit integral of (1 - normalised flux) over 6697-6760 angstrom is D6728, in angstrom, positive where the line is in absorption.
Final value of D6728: 4.8 angstrom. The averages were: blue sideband 9.79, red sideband 8.56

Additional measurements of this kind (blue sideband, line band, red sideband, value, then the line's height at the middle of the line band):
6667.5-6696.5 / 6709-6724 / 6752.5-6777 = 1.4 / 9.33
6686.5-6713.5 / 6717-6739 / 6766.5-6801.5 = 1.7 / 9.03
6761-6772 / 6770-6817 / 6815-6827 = 1.3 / 8.86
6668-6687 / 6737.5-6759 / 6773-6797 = 1.6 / 9.07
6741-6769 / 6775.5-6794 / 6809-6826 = 0.1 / 8.59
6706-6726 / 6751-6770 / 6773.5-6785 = 0.2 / 8.79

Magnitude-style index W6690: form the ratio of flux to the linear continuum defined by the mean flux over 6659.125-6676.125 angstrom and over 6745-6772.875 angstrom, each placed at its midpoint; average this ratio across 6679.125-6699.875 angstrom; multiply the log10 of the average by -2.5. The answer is 0.10 mag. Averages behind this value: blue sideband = 10.4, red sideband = 8.62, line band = 9.12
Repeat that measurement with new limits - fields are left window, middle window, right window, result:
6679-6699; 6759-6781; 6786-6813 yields -0.05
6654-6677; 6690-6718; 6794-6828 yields 0.08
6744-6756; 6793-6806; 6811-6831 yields 0.01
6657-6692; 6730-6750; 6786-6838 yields 0.09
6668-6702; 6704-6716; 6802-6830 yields 0.03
